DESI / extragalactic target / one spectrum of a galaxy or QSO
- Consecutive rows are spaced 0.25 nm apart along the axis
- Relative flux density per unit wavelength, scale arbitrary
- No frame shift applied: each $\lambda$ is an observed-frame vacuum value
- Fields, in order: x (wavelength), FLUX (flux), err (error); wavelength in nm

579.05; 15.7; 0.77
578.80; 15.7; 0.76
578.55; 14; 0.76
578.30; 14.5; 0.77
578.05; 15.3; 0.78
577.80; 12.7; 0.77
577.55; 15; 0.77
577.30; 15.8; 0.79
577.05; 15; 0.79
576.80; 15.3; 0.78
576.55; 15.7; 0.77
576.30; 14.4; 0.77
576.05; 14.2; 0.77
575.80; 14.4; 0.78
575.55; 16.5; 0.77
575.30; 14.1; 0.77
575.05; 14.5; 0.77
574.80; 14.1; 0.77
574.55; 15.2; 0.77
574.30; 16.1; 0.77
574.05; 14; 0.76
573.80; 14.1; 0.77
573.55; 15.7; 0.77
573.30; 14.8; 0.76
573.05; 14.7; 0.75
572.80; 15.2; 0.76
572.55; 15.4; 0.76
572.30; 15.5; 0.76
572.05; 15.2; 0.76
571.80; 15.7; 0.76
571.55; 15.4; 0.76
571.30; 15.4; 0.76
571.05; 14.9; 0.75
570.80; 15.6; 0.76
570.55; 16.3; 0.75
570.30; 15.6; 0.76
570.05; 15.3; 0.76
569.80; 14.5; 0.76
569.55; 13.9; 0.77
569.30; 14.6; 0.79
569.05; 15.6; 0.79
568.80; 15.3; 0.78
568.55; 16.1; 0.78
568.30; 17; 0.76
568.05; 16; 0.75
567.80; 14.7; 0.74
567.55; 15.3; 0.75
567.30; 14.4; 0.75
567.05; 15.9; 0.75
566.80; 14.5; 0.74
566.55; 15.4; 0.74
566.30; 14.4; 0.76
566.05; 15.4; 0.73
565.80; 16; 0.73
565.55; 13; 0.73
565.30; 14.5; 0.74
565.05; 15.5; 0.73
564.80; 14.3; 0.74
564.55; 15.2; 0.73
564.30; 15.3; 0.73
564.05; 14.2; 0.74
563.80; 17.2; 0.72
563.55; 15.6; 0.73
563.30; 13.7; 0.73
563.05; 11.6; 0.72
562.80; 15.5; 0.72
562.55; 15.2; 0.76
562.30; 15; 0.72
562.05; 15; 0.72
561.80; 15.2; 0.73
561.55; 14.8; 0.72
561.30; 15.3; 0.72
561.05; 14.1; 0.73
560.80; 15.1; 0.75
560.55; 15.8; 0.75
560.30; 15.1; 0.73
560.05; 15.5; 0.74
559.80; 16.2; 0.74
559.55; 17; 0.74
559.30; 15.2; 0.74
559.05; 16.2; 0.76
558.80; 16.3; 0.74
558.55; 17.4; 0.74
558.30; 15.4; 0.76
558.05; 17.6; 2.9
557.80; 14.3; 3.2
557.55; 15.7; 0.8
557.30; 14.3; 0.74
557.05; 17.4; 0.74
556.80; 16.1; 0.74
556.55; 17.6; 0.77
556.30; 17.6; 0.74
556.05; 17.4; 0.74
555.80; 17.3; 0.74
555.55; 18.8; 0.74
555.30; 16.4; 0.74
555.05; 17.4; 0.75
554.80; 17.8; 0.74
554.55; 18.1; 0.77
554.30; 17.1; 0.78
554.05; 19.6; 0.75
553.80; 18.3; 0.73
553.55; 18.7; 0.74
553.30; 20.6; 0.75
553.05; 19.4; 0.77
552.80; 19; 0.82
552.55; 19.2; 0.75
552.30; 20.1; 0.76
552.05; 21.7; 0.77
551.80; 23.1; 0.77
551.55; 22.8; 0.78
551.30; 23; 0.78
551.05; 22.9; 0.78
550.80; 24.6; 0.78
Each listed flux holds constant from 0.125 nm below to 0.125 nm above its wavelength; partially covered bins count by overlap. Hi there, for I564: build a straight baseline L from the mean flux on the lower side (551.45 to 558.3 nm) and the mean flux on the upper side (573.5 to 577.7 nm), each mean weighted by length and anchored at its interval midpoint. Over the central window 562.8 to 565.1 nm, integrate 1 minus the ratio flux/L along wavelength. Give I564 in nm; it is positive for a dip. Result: 0.276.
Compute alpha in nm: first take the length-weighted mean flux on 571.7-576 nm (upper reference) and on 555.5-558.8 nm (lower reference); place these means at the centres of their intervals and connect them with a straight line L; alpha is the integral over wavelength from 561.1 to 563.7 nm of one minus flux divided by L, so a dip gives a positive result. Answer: 0.23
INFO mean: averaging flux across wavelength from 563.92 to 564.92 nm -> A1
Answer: 14.8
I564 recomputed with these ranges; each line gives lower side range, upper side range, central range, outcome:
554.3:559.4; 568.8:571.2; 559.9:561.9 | 0.14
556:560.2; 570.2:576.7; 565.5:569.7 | 0.10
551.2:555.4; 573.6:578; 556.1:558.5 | 0.31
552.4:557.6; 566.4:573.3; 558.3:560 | 0.09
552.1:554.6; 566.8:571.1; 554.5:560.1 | 0.47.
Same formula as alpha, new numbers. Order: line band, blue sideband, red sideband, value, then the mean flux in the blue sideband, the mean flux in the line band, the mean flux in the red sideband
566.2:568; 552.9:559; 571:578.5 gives 0.11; 17.4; 15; 15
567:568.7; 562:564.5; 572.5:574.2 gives -0.09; 14.8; 15.6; 14.8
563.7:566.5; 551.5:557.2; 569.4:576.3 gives 0.27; 18.7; 15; 15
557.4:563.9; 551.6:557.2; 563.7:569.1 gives 0.55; 18.6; 15.4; 15.2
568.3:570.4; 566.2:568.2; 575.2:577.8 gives -0.02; 15.1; 15.2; 14.9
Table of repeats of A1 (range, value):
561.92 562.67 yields 15.1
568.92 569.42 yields 15.1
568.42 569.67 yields 15.1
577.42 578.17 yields 14.3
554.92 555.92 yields 17.5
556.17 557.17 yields 17.2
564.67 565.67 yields 14.3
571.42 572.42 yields 15.4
